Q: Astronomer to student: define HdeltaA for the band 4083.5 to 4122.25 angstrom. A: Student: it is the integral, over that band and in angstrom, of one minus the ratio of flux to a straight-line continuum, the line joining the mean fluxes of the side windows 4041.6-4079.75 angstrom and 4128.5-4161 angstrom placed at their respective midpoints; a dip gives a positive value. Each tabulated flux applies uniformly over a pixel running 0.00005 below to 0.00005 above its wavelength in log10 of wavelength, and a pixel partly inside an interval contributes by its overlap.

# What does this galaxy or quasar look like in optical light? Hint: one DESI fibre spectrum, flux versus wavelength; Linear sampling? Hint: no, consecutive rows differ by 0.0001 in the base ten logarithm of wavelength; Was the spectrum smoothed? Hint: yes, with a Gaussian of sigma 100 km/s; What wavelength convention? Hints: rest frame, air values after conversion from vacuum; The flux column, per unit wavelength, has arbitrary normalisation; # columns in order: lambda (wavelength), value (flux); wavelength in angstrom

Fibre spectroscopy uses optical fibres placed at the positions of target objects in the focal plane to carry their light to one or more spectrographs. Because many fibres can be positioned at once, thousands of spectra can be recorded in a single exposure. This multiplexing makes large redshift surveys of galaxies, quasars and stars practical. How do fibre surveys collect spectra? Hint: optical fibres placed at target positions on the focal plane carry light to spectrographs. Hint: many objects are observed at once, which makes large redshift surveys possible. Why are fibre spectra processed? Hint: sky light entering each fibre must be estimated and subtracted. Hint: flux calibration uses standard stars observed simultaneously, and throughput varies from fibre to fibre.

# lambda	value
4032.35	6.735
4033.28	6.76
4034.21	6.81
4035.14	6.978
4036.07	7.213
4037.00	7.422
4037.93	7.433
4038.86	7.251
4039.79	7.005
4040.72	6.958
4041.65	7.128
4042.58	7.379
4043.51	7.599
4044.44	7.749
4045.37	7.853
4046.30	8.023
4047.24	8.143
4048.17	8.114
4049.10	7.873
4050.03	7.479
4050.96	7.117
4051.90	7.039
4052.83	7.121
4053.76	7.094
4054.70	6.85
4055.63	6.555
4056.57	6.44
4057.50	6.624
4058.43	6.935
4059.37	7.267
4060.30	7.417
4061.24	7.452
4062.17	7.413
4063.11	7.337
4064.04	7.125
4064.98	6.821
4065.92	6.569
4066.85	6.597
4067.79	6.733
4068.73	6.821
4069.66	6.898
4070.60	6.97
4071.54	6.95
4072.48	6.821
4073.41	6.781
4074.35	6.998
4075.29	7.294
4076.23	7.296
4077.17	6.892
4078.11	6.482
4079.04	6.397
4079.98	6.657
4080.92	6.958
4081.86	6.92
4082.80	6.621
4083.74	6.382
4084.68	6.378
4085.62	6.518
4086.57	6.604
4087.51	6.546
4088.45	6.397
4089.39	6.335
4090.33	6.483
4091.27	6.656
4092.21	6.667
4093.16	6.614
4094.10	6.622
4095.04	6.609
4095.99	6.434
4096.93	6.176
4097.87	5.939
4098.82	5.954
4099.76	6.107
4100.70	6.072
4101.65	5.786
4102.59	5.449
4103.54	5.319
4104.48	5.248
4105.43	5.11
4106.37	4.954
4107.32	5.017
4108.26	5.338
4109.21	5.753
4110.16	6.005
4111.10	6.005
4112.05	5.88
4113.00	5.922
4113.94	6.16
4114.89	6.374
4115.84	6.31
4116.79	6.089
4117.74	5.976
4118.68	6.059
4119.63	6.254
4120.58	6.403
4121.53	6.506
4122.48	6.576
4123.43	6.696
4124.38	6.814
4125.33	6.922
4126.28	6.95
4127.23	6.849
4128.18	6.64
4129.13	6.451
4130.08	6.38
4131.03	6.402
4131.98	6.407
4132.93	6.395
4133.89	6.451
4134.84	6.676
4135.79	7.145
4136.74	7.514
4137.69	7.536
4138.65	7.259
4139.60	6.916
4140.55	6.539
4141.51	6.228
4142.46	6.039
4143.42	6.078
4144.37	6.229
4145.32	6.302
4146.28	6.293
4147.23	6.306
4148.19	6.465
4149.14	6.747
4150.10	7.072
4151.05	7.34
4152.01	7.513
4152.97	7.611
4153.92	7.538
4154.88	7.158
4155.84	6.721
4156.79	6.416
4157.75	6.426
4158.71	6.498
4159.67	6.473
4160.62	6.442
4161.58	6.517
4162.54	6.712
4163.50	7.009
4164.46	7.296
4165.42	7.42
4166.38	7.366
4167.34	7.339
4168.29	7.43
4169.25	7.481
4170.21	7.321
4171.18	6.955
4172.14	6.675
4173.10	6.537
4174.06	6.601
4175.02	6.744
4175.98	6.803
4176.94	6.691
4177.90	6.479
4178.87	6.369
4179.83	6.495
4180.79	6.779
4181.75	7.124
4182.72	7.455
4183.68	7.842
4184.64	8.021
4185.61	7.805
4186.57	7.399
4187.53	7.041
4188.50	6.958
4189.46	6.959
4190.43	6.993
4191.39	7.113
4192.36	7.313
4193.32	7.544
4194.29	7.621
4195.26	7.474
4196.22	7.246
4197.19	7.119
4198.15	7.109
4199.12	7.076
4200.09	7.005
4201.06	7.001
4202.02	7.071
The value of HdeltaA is 4.7 angstrom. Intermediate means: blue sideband 7.13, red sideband 6.71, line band 6.08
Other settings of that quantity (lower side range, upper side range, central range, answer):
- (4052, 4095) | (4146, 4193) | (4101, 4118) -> 2.9 angstrom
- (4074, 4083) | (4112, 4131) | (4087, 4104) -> 1.2 angstrom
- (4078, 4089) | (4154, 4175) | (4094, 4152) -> 3.7 angstrom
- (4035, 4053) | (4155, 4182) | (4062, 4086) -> 1.6 angstrom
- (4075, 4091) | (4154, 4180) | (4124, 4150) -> 0.5 angstrom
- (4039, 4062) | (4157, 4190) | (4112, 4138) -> 2.1 angstrom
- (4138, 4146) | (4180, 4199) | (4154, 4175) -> -0.1 angstrom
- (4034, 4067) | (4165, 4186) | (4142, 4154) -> 0.7 angstrom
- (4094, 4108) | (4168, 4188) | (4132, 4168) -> -1.3 angstrom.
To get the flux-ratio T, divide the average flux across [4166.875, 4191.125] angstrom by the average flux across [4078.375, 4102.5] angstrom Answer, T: 1.10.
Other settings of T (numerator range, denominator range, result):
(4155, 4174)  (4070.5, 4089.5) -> 1.03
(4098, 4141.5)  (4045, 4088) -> 0.89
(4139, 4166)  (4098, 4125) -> 1.13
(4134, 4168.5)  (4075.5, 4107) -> 1.09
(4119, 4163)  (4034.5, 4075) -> 0.93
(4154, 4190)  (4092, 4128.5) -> 1.14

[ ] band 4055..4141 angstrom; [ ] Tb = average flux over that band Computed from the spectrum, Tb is 6.51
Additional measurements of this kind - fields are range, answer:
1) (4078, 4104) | 6.36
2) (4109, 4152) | 6.51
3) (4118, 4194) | 6.85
